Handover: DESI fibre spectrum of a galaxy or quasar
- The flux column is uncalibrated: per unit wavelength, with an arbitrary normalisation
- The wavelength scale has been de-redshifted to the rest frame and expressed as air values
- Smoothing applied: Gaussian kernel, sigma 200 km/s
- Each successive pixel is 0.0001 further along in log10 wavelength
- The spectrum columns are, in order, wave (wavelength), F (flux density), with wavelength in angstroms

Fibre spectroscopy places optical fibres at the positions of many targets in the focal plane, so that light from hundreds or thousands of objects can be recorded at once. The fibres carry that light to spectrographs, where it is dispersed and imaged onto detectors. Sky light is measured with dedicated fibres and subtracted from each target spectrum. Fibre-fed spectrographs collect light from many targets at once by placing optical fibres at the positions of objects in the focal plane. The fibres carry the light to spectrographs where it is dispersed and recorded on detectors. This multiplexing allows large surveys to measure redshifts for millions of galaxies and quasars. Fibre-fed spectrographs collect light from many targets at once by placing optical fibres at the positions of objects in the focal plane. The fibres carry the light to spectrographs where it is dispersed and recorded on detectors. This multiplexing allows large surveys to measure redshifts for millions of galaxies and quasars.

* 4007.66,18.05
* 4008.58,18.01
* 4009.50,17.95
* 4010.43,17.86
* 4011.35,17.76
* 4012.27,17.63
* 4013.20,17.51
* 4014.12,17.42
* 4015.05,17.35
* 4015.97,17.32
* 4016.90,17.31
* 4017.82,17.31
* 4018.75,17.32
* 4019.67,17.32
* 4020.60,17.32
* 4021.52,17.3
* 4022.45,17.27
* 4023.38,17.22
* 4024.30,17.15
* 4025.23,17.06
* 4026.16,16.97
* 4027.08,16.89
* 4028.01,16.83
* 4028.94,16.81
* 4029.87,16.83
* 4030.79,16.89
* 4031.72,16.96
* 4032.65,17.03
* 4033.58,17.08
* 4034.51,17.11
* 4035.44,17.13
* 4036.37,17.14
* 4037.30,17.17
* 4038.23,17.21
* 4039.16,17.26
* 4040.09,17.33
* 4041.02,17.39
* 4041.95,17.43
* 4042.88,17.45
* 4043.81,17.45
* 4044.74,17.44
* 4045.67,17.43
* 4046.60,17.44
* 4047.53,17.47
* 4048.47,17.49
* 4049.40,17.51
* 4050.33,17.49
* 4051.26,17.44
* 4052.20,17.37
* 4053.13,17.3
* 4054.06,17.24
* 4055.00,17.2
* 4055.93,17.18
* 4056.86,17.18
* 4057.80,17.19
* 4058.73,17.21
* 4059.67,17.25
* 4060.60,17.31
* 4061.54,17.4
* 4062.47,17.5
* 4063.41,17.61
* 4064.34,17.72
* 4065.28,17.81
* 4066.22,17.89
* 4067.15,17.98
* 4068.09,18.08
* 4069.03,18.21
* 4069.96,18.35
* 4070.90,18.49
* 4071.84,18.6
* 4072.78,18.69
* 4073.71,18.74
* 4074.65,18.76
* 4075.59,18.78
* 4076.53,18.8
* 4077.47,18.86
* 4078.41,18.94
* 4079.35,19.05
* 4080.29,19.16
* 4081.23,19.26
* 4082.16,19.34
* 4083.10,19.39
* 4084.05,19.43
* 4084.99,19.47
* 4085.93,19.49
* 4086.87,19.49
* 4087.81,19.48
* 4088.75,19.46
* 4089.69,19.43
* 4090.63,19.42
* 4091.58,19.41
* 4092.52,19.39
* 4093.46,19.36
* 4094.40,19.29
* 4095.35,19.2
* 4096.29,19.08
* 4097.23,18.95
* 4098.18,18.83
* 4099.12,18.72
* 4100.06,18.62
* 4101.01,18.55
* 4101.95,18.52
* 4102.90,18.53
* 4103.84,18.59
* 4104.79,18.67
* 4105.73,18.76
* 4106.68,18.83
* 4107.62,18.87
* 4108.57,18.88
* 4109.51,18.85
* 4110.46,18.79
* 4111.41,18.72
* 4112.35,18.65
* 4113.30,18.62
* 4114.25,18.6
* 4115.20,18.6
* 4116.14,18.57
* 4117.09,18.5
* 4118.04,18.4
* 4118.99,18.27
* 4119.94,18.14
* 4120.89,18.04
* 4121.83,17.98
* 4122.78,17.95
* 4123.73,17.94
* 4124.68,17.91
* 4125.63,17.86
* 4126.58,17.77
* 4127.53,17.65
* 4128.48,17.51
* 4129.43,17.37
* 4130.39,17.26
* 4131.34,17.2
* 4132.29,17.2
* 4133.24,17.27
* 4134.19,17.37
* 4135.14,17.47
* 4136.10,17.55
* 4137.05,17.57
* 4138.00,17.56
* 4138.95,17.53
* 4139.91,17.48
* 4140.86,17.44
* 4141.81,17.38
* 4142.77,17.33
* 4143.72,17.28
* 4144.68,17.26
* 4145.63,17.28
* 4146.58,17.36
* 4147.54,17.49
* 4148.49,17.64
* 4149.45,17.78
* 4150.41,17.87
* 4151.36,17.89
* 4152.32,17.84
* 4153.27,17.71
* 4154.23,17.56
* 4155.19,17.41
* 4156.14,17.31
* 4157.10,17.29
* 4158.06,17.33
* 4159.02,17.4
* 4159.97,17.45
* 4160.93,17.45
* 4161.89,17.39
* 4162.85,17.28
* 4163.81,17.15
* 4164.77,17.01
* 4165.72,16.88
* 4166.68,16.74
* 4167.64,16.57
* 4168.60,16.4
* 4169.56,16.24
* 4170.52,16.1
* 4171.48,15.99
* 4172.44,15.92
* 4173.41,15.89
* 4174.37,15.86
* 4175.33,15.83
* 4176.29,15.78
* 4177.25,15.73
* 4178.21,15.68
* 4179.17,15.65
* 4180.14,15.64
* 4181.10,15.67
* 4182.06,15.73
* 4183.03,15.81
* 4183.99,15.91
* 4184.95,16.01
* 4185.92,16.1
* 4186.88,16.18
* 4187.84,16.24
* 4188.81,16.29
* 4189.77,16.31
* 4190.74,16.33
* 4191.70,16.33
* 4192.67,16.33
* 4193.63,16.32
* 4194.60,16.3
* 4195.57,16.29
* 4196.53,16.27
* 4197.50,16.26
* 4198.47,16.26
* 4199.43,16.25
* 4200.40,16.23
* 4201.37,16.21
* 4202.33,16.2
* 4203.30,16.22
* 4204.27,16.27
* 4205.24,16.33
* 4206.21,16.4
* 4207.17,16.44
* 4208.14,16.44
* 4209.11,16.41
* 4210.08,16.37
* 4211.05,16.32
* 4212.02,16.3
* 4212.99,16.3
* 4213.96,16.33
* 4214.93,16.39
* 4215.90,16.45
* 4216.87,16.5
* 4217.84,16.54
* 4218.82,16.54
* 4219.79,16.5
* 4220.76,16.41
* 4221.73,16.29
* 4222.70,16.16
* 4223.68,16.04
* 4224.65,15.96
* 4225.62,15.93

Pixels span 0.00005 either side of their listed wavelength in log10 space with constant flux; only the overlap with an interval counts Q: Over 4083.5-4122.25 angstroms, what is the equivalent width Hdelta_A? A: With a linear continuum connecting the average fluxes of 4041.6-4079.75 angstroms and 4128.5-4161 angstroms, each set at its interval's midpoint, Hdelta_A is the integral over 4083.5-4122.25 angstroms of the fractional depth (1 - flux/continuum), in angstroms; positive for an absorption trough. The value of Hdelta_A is -2.7 angstroms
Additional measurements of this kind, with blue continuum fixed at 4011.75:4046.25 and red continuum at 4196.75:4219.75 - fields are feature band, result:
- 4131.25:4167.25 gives -1.67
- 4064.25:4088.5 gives -2.59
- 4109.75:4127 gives -1.56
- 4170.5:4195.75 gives 0.71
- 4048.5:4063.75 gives -0.22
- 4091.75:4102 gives -1.27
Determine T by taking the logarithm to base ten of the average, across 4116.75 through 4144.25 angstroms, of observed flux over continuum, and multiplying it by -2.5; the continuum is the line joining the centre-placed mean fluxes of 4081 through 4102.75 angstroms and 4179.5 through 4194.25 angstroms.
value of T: 0.02 mag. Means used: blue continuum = 19.2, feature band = 17.7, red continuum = 16.1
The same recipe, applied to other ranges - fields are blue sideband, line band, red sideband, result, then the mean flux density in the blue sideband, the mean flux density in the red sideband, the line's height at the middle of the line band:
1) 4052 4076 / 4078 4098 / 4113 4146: -0.09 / 17.8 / 17.7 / 17.8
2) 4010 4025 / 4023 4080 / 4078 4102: 0.04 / 17.4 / 19.2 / 18.2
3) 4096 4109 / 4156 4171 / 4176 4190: -0.03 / 18.7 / 15.9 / 16.6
